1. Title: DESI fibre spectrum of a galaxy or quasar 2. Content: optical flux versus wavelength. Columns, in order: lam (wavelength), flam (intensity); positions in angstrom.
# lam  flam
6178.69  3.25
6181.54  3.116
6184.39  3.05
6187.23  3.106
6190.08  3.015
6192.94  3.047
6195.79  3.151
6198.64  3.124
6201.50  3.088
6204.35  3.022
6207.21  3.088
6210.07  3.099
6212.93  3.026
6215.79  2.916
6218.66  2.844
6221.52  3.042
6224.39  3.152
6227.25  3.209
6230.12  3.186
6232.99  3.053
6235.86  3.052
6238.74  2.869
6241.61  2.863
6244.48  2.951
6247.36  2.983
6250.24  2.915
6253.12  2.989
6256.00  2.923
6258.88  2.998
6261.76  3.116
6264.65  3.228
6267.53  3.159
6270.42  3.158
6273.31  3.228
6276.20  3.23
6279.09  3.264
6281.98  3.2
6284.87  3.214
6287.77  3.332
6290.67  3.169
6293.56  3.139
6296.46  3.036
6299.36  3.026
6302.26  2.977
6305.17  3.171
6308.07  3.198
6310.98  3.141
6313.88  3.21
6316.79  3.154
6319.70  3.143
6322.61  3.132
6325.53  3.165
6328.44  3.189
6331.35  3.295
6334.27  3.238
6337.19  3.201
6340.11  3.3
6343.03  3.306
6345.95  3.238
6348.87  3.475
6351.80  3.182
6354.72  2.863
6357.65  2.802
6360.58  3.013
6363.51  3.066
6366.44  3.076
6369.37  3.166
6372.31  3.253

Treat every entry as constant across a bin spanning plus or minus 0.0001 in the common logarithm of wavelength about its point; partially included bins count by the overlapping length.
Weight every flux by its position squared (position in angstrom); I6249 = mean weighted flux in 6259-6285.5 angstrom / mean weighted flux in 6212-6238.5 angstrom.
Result 1.1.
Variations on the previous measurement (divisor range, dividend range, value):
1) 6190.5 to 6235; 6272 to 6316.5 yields 1.06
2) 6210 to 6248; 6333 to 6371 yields 1.09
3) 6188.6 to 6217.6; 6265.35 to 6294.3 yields 1.08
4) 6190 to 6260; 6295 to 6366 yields 1.08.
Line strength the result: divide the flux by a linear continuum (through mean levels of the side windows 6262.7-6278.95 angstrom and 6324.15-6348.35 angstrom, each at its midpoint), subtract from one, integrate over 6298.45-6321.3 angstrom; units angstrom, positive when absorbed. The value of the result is 0.7 angstrom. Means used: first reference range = 3.2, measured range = 3.13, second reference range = 3.25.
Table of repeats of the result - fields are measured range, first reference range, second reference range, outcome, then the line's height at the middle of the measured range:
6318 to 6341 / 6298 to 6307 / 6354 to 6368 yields -1.4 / 3.02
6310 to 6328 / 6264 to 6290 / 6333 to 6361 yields 0.2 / 3.19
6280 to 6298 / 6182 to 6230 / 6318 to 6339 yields -0.2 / 3.15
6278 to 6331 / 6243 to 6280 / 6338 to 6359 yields -0.6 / 3.13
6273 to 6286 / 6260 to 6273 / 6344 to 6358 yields -0.3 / 3.16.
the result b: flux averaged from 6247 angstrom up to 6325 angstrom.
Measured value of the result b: 3.13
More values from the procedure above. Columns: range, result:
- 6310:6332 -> 3.18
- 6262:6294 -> 3.21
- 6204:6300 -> 3.08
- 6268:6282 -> 3.21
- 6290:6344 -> 3.17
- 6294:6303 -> 3.03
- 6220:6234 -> 3.13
